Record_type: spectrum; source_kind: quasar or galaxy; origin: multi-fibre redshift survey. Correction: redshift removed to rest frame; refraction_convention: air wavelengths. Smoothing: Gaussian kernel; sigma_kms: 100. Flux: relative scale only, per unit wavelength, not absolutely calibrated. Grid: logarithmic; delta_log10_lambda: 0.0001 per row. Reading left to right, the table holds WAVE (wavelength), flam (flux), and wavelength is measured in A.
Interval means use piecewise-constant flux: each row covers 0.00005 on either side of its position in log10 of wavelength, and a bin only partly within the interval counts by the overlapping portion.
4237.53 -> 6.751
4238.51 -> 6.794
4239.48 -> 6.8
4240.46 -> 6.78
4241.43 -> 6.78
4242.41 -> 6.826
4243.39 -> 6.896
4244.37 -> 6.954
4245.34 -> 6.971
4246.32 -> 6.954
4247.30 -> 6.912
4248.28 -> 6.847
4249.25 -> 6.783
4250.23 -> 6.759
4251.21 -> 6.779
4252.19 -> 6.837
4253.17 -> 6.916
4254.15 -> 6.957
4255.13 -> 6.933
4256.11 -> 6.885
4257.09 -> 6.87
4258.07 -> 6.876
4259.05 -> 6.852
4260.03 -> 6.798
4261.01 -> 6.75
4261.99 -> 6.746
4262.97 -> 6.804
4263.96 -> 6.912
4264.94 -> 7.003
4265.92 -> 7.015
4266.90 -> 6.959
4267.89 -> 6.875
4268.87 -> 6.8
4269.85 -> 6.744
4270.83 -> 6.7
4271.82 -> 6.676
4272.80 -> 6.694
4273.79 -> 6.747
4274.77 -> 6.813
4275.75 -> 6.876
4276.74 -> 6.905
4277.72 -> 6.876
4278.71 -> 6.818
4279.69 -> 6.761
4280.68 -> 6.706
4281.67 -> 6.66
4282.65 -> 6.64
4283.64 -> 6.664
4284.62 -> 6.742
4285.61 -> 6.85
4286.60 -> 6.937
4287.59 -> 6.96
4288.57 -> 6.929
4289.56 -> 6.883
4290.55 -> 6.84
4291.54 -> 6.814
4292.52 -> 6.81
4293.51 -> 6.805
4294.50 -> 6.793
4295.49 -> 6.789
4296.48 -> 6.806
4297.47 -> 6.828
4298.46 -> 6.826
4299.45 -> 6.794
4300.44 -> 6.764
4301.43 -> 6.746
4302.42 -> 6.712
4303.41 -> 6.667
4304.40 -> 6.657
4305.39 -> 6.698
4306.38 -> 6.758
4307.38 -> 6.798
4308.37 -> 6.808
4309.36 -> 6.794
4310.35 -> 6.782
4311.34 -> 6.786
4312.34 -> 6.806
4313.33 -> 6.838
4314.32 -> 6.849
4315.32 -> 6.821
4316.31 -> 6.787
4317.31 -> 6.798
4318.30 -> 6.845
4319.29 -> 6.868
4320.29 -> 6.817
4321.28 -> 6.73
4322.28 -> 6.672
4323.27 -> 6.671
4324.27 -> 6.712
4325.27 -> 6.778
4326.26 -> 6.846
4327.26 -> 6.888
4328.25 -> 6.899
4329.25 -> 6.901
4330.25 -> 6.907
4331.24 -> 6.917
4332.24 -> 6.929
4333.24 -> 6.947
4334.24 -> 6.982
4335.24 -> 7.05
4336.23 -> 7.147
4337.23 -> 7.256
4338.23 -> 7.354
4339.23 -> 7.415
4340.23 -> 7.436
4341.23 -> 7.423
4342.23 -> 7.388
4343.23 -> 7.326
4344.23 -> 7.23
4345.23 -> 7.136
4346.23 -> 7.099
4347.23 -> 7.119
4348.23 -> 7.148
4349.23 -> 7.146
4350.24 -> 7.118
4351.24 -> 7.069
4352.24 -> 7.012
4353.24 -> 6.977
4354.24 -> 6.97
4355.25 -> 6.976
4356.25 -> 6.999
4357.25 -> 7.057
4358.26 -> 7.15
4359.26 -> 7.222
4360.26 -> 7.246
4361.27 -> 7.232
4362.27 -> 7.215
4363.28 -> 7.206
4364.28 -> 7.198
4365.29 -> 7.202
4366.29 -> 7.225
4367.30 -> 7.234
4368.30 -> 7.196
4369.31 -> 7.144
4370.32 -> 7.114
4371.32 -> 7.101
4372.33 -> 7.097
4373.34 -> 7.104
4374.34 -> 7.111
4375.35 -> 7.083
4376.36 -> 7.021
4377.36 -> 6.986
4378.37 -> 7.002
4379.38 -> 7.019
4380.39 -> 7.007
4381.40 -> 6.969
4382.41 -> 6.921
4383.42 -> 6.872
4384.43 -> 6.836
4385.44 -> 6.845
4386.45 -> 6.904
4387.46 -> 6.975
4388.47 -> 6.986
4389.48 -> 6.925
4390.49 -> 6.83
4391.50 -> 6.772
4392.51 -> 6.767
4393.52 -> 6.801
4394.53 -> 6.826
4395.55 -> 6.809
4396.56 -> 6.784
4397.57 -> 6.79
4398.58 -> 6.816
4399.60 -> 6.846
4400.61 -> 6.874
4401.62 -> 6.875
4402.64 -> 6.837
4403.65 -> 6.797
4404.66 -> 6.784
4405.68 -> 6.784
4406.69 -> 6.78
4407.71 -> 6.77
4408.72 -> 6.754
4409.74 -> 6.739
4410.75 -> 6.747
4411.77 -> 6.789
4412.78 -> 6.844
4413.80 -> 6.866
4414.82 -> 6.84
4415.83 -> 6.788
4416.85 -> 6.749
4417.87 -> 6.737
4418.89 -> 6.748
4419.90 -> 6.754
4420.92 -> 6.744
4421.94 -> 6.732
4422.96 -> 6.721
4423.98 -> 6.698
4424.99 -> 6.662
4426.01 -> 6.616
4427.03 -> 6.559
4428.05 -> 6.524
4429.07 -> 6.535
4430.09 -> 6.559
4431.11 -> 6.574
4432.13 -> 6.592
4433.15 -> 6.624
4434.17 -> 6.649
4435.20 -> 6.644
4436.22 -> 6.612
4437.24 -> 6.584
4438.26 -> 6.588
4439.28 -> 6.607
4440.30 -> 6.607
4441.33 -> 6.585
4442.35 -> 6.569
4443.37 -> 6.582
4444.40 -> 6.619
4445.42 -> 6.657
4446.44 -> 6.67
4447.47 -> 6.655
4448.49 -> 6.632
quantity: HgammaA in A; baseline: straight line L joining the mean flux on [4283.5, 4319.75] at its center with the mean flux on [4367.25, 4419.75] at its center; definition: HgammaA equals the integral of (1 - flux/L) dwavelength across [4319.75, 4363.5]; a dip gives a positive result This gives -1.4 A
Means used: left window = 6.8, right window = 6.89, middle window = 7.06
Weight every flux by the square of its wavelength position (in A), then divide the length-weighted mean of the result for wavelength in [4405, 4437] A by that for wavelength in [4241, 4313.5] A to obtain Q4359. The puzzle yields 1.05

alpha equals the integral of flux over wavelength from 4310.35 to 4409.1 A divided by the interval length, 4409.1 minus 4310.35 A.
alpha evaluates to 6.98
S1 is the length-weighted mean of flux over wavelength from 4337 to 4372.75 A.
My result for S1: 7.18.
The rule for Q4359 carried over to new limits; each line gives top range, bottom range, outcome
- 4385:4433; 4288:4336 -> 1.04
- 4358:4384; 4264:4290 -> 1.09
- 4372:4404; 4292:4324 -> 1.06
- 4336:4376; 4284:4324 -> 1.08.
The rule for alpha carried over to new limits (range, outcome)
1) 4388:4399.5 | 6.83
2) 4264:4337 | 6.82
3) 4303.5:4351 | 6.96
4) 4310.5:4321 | 6.82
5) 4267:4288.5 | 6.79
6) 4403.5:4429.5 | 6.73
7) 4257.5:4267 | 6.87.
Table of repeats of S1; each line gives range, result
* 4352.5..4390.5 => 7.06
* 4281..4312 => 6.78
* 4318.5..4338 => 6.9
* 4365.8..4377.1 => 7.13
